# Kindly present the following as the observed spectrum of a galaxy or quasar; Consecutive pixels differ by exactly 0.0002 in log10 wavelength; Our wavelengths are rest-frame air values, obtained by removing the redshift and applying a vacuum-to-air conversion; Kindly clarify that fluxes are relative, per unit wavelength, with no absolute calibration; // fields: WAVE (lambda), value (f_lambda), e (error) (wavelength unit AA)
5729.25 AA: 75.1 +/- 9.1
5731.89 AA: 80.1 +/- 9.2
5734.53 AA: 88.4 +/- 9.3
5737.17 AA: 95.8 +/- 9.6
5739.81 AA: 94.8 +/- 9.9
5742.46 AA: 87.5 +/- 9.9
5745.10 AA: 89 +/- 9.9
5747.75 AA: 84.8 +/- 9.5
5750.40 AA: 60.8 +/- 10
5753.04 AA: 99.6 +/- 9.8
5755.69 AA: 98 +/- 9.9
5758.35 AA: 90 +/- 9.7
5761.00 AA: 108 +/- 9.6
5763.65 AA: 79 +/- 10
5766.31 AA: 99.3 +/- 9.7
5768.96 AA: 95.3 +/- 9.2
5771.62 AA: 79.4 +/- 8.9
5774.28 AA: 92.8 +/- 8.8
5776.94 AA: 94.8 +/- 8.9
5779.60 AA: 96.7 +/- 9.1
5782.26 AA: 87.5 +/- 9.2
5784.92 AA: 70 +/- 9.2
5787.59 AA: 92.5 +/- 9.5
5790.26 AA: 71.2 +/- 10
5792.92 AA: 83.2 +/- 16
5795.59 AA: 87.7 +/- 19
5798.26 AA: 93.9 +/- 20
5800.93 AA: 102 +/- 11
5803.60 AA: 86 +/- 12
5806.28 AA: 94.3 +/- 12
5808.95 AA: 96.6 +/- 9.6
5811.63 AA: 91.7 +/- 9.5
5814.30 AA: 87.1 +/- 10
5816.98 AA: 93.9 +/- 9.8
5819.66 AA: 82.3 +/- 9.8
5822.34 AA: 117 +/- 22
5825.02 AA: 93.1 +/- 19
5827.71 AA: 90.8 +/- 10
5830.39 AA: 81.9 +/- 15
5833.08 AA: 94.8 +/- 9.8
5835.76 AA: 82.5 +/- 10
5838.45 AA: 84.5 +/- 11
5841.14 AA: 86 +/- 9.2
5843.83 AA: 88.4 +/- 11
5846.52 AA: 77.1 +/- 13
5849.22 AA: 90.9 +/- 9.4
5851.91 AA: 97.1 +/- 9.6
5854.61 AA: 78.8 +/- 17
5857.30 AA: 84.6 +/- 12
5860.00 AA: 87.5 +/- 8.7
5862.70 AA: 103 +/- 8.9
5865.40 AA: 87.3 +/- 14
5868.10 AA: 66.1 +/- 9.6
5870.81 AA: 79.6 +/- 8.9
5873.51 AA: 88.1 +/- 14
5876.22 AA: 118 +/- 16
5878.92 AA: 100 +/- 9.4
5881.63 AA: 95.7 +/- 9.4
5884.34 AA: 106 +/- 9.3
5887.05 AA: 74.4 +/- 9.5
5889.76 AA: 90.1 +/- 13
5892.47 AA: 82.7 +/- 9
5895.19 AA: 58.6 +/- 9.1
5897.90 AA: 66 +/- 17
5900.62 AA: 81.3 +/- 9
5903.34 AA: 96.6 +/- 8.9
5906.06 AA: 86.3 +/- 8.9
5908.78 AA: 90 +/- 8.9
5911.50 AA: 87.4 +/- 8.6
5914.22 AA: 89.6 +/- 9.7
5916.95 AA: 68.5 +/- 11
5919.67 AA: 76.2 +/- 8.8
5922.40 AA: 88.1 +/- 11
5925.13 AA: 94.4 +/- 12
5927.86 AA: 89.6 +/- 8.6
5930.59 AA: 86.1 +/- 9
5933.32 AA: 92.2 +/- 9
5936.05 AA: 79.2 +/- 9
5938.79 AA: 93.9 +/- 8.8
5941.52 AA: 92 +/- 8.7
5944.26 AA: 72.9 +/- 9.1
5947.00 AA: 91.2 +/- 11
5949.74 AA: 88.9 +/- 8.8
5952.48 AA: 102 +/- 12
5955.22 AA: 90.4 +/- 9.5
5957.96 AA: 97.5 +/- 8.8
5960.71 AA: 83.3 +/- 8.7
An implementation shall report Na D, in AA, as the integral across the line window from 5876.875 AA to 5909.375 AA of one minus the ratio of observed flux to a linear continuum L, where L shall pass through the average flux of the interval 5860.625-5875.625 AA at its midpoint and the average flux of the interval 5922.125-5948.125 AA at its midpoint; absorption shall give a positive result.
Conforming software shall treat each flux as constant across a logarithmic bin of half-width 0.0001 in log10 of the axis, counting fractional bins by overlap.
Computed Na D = 0.3 AA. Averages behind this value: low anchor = 86.6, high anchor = 87.9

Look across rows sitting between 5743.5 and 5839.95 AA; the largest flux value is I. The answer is 117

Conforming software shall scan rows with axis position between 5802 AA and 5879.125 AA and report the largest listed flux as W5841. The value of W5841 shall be 118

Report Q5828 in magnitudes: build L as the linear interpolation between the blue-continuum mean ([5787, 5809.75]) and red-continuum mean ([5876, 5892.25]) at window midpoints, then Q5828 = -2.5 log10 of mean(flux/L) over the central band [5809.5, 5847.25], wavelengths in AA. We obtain 0.020 mag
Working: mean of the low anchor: 89.5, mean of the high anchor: 94.9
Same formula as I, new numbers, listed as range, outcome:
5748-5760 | 99.6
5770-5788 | 96.7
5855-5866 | 103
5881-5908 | 106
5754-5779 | 108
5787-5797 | 92.5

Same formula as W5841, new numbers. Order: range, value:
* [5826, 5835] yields 94.8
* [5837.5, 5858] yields 97.1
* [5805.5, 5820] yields 96.6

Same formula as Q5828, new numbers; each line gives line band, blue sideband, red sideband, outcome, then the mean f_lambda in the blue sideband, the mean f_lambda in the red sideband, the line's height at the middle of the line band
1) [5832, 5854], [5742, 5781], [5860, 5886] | 0.06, 90.4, 93.2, 92.5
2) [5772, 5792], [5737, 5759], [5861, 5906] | 0.03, 88.5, 87.1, 88.1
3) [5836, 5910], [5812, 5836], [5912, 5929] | 0.02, 91.9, 84.5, 88.1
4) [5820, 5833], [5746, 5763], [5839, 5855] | -0.09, 89.7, 86.7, 87.4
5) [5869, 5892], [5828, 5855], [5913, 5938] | -0.09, 86.6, 85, 85.9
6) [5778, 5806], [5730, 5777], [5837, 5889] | 0.02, 89.5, 89.1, 89.4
